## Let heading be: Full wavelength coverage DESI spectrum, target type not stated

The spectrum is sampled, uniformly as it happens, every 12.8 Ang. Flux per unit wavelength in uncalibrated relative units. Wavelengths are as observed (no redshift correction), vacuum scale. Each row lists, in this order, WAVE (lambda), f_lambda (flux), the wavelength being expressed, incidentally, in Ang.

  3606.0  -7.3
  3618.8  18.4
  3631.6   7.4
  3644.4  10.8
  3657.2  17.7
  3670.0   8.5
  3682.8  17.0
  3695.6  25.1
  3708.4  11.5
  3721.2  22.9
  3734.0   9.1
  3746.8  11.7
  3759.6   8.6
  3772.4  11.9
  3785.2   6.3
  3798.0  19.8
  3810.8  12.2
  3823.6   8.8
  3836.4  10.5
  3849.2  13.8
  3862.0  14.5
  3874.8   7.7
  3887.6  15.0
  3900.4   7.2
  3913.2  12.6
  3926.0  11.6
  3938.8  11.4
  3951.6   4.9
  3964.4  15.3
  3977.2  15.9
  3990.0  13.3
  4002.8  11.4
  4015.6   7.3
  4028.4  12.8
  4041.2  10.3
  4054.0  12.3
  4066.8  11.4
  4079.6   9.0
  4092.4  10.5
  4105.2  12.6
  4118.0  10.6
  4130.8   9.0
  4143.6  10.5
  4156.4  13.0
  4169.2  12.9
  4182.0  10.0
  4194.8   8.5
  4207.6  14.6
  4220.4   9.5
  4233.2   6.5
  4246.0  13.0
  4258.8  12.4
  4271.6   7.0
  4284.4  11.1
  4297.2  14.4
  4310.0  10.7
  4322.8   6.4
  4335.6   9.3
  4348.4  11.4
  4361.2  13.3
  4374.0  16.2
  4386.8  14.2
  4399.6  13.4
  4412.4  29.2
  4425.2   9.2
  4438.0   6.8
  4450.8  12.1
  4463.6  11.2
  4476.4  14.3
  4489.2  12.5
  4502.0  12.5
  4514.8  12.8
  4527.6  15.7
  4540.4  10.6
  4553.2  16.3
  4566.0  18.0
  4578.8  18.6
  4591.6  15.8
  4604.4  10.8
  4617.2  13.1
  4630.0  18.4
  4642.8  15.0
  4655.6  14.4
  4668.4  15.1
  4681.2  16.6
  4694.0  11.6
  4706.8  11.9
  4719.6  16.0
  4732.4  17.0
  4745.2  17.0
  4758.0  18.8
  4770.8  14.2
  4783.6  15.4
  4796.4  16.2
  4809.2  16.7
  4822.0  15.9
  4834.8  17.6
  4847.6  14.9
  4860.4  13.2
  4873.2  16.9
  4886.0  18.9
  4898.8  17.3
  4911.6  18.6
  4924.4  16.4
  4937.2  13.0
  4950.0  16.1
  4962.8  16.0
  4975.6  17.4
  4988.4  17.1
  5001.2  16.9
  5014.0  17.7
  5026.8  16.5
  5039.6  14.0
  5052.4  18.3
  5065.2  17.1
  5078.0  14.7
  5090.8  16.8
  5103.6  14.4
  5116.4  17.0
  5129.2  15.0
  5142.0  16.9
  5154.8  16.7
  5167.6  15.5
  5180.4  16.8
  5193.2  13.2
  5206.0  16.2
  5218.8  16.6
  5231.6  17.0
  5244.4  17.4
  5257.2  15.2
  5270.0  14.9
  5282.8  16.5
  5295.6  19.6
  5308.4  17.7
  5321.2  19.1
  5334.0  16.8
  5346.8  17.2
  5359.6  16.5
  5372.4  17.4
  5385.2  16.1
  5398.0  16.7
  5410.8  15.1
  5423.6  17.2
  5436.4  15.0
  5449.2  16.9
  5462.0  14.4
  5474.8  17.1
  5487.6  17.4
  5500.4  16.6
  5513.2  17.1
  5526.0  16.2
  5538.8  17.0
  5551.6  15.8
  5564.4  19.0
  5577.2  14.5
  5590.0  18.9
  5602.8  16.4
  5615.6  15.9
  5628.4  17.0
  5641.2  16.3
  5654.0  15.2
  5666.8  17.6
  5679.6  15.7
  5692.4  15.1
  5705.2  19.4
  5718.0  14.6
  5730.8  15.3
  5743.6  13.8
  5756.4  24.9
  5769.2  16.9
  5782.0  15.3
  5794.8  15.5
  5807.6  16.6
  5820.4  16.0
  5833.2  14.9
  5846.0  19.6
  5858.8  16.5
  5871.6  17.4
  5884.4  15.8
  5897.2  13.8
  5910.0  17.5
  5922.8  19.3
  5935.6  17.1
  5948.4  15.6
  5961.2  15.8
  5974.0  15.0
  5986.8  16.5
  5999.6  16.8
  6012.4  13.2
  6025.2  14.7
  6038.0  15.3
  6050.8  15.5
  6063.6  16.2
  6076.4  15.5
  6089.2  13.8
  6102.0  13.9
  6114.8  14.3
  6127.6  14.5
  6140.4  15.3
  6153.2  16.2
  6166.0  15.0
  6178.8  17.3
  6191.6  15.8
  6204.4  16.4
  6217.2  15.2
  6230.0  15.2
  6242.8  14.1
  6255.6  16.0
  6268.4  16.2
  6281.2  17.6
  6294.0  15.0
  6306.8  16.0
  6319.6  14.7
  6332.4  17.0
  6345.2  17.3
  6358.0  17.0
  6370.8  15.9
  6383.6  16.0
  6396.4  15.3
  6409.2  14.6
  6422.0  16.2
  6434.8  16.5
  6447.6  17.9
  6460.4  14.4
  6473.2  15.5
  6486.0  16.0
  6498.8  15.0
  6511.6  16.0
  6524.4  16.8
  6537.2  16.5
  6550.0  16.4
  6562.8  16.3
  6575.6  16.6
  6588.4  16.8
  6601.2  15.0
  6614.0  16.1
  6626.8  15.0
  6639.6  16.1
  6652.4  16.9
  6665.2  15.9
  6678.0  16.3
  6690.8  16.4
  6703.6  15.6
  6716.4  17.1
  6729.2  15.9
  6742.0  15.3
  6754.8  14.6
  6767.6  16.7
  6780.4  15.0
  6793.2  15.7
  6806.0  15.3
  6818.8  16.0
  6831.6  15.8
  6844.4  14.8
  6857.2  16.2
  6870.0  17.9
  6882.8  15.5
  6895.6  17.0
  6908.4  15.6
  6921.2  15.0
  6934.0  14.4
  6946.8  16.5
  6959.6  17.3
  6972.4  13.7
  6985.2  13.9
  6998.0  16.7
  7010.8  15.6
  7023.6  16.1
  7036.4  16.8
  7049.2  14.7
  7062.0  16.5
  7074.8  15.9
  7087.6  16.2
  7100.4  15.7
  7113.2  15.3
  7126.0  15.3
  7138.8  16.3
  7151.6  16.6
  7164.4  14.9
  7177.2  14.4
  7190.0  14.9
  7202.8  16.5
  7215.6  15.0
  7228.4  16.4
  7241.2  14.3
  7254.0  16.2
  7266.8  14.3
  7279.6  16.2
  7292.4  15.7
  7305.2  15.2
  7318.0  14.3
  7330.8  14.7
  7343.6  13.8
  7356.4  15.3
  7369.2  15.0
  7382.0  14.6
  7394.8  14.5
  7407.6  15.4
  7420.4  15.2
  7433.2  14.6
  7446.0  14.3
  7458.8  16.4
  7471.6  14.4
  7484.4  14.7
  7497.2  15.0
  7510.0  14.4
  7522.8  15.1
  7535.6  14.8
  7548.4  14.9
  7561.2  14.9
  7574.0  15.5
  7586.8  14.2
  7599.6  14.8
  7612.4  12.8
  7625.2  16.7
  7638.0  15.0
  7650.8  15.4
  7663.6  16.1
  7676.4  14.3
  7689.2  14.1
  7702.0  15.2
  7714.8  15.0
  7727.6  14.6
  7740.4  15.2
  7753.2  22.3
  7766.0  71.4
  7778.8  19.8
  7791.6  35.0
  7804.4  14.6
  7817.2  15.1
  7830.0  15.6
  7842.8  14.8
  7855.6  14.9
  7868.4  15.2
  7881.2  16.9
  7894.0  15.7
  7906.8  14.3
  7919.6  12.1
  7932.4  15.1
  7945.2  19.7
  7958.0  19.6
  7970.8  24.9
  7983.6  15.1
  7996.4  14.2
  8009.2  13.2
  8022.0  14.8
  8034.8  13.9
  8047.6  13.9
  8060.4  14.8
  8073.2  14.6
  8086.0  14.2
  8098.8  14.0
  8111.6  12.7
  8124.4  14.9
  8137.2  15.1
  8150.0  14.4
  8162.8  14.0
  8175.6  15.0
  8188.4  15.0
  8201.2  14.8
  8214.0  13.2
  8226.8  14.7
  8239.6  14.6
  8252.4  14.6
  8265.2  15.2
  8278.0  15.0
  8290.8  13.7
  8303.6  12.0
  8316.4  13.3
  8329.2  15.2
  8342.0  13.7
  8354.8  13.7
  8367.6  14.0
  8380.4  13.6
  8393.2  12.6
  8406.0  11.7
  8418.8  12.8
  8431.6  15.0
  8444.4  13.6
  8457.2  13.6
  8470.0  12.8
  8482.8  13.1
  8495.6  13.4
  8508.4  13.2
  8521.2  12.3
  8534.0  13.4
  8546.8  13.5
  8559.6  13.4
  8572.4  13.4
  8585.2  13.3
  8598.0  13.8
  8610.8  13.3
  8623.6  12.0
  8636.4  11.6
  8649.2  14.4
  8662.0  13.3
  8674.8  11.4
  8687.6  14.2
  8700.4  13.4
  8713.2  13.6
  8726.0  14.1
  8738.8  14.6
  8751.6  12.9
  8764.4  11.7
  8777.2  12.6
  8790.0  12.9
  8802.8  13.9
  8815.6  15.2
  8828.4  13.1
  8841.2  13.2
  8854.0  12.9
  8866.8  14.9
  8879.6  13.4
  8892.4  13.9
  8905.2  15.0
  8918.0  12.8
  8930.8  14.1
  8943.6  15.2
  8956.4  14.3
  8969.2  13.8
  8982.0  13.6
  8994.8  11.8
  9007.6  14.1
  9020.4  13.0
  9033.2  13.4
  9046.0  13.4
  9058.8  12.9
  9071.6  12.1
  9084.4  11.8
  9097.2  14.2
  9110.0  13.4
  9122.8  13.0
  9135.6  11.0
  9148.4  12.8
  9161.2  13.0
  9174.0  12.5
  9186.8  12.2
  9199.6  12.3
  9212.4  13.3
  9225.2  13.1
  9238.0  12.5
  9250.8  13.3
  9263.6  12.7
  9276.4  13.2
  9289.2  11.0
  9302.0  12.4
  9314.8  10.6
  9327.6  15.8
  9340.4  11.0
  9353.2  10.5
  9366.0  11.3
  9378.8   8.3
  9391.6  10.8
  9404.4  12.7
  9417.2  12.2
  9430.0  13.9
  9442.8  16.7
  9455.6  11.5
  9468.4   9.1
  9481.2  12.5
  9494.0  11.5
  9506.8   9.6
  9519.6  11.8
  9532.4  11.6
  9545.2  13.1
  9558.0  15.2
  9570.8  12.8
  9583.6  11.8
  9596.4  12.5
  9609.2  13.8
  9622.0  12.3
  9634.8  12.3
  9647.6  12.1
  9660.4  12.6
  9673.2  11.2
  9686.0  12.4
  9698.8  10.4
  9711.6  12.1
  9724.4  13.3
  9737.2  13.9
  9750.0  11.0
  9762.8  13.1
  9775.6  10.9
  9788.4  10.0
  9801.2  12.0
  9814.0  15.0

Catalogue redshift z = 0.184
